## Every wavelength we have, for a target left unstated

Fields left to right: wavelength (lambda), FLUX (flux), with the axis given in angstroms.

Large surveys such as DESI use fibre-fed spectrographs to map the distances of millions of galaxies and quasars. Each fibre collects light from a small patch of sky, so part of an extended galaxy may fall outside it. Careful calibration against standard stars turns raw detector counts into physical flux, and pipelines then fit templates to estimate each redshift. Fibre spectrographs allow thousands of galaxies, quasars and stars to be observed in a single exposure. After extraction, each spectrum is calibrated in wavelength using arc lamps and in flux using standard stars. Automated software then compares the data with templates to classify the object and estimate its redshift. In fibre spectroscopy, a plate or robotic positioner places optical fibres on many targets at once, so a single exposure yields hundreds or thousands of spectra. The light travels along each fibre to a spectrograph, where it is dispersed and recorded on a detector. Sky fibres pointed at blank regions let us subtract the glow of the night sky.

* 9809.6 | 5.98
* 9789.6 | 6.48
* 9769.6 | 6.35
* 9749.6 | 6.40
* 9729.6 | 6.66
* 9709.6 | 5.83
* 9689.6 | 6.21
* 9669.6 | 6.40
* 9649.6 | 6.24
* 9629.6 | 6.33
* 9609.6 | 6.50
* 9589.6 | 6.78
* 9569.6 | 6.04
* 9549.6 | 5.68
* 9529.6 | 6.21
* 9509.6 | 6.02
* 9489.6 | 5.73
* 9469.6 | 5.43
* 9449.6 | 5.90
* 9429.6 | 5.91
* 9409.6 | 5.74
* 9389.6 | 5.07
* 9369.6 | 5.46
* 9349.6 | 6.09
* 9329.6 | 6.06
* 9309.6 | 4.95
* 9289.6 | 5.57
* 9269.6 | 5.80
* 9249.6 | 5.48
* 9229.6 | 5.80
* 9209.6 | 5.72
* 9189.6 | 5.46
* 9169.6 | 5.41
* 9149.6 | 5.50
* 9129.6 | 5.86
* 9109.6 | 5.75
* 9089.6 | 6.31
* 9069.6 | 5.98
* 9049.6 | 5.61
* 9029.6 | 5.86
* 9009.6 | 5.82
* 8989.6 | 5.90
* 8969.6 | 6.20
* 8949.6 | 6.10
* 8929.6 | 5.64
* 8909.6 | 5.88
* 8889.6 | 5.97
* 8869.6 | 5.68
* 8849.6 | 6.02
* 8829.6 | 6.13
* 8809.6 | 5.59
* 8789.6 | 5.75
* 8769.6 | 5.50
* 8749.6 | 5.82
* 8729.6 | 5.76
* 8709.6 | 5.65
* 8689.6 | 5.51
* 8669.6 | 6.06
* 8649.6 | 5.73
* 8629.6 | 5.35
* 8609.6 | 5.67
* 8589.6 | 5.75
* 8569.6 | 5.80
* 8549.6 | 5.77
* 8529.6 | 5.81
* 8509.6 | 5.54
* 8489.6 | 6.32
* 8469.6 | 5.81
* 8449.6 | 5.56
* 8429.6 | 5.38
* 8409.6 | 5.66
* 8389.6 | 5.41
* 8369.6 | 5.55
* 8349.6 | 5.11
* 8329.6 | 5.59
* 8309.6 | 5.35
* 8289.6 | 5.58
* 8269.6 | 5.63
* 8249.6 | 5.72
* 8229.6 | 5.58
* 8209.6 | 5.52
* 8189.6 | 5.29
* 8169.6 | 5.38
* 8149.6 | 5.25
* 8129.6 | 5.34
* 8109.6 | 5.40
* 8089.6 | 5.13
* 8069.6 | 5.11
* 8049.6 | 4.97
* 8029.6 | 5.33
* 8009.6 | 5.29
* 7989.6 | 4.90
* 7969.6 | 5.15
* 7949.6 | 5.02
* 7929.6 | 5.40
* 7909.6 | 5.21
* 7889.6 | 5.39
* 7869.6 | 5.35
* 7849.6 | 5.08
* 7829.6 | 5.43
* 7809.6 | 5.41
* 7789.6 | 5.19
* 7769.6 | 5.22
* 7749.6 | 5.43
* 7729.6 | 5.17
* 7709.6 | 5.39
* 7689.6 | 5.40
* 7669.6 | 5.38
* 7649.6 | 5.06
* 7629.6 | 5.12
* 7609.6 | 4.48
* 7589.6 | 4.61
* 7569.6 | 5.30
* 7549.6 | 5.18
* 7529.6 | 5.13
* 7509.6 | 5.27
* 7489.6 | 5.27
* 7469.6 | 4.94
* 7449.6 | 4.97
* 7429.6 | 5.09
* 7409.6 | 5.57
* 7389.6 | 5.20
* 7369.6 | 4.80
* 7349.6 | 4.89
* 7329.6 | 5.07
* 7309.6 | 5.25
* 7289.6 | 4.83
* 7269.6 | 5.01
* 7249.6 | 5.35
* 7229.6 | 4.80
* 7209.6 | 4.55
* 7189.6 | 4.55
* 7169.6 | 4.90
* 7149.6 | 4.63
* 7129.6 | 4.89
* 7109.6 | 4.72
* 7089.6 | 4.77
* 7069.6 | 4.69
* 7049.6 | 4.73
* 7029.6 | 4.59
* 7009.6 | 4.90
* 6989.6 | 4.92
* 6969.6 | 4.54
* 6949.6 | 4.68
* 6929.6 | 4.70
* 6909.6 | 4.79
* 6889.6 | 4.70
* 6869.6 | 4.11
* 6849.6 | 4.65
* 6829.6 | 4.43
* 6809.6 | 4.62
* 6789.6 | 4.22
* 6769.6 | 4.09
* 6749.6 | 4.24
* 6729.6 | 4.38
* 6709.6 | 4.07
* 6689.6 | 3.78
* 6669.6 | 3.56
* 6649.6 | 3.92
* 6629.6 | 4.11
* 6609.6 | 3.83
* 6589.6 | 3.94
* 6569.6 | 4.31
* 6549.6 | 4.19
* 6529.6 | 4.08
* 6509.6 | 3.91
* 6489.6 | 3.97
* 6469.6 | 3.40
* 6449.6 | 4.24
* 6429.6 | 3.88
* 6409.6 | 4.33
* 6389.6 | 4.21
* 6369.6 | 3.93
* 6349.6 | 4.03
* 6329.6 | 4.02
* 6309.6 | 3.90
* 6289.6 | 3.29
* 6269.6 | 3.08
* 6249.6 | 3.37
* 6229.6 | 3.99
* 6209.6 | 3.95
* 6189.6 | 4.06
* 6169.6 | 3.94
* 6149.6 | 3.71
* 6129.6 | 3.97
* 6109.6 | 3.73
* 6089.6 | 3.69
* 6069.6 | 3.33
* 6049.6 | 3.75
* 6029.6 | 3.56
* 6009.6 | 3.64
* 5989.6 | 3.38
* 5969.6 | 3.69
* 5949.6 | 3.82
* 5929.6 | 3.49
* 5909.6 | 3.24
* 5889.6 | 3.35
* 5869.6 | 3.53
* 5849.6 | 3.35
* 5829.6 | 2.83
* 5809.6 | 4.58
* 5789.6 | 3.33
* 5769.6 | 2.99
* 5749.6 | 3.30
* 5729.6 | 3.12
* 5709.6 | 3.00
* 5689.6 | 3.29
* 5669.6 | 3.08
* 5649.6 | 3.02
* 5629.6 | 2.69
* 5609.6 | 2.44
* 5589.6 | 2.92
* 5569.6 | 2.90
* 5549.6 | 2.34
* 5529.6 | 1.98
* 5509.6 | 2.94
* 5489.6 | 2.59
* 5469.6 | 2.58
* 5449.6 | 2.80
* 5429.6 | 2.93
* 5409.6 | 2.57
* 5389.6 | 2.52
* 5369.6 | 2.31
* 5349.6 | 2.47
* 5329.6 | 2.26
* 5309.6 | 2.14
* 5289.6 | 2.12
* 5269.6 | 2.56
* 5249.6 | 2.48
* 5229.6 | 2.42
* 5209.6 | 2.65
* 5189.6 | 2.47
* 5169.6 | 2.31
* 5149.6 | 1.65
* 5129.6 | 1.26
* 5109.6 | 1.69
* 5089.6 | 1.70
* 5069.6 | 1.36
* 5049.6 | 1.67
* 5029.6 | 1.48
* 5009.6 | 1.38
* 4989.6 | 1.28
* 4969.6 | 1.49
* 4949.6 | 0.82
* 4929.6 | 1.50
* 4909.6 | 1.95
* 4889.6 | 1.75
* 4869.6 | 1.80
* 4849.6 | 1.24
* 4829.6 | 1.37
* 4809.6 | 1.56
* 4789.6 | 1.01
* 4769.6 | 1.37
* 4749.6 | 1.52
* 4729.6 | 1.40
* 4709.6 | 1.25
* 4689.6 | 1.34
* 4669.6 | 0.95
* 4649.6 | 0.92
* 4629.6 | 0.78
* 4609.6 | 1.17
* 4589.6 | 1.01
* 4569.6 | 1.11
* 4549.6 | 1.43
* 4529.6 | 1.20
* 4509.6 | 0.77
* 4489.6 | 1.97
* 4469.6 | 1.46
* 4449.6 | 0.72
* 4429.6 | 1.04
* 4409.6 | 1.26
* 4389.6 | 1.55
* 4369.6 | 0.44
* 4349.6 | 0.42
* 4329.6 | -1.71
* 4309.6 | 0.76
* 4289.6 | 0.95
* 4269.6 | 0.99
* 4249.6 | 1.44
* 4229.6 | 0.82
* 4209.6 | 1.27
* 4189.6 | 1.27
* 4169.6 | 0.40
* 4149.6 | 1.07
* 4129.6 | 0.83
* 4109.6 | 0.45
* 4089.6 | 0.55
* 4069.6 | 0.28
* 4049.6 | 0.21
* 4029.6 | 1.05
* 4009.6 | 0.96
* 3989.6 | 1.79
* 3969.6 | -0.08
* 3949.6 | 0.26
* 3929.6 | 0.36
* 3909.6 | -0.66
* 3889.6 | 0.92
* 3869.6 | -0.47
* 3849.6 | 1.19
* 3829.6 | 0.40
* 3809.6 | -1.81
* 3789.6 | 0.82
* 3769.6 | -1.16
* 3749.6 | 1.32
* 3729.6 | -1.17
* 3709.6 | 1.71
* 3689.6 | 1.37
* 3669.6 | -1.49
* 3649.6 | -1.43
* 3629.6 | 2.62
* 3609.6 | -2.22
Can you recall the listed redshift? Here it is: 0.290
